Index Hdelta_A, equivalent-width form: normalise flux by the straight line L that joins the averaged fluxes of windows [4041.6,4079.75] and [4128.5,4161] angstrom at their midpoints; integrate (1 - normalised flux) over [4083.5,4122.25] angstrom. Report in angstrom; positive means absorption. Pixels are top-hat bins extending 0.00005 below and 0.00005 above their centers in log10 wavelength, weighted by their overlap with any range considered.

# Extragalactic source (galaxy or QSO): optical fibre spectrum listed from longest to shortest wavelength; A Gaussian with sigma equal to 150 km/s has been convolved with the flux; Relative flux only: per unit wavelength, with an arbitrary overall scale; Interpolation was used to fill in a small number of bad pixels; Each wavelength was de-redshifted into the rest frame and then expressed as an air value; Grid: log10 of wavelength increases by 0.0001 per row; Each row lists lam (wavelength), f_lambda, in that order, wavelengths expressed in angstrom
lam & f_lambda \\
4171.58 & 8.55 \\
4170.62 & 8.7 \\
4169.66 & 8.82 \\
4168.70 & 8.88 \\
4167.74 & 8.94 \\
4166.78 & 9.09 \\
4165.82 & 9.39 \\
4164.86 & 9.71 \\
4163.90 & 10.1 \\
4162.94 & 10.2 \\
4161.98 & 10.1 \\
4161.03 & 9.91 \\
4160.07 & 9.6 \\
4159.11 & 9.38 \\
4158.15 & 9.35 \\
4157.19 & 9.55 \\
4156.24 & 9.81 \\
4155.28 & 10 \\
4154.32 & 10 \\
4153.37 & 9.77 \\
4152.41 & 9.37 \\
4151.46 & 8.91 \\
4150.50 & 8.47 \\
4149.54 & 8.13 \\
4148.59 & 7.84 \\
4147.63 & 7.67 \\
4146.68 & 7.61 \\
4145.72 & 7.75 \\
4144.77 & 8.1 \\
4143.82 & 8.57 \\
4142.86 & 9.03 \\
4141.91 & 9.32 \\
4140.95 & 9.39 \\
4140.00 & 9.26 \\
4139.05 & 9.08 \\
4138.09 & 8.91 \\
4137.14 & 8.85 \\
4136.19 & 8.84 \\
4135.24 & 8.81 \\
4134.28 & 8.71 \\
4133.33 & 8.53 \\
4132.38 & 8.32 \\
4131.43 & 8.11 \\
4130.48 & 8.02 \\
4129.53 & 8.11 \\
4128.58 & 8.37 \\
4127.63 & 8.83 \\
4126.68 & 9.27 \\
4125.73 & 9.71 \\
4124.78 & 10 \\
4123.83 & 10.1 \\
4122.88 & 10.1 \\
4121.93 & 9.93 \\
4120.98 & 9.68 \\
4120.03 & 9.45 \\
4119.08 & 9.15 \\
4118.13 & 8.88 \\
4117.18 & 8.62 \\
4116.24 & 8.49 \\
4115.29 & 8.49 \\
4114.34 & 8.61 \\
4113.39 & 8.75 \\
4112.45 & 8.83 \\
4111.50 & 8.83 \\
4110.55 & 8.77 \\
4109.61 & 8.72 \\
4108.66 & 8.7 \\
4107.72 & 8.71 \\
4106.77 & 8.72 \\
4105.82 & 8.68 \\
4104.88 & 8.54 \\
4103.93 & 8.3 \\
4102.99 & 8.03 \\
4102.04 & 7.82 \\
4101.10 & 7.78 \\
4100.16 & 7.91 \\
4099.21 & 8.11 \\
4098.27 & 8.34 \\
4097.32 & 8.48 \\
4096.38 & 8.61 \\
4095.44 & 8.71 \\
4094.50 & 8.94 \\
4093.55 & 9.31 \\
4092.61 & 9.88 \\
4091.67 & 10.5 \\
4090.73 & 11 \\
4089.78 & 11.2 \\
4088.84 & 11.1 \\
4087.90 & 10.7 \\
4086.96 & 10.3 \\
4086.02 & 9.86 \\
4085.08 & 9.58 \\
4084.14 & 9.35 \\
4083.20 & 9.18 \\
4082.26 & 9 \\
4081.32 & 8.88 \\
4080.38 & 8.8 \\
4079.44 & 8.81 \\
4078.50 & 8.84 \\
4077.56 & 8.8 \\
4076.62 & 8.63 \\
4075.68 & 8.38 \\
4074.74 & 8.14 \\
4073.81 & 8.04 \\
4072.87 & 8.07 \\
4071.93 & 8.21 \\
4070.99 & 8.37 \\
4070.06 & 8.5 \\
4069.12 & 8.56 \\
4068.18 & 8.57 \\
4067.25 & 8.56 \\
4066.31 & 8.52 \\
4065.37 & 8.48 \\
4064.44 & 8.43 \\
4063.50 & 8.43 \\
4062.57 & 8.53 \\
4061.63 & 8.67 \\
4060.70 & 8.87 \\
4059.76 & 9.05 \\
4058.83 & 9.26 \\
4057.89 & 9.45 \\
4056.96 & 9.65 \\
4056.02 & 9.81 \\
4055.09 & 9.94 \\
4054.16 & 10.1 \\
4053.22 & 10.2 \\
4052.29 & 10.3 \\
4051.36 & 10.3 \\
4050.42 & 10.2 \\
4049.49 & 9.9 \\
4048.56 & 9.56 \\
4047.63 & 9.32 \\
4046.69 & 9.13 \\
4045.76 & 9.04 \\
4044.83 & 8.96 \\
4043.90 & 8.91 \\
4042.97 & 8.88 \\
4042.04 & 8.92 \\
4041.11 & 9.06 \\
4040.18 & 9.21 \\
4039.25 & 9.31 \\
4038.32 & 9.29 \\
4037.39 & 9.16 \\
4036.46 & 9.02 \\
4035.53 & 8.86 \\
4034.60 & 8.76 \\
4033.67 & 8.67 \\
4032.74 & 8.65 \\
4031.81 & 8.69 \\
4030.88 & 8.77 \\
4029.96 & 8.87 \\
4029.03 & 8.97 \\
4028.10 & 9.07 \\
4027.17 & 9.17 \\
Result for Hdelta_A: -0.7 angstrom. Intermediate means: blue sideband 9.01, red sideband 8.83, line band 9.08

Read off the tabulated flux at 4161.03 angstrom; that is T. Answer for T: 9.91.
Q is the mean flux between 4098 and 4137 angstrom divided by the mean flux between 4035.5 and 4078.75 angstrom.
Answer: 0.97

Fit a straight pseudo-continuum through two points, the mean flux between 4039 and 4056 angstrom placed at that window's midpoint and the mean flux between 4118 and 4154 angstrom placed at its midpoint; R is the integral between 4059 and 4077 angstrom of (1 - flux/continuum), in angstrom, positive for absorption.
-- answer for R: 1.7 angstrom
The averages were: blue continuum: 9.53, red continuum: 8.87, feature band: 8.49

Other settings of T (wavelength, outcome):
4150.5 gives 8.47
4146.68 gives 7.61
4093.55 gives 9.31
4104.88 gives 8.54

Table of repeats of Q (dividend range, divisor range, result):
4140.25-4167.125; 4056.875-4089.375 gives 1.02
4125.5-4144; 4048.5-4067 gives 0.94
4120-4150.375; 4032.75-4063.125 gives 0.95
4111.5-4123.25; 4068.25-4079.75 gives 1.07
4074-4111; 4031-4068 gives 0.98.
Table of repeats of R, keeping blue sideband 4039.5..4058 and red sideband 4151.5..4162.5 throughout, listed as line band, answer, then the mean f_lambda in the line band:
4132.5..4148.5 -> 1.72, 8.62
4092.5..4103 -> 1.25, 8.46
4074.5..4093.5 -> 0.06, 9.56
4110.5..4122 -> 0.84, 8.93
